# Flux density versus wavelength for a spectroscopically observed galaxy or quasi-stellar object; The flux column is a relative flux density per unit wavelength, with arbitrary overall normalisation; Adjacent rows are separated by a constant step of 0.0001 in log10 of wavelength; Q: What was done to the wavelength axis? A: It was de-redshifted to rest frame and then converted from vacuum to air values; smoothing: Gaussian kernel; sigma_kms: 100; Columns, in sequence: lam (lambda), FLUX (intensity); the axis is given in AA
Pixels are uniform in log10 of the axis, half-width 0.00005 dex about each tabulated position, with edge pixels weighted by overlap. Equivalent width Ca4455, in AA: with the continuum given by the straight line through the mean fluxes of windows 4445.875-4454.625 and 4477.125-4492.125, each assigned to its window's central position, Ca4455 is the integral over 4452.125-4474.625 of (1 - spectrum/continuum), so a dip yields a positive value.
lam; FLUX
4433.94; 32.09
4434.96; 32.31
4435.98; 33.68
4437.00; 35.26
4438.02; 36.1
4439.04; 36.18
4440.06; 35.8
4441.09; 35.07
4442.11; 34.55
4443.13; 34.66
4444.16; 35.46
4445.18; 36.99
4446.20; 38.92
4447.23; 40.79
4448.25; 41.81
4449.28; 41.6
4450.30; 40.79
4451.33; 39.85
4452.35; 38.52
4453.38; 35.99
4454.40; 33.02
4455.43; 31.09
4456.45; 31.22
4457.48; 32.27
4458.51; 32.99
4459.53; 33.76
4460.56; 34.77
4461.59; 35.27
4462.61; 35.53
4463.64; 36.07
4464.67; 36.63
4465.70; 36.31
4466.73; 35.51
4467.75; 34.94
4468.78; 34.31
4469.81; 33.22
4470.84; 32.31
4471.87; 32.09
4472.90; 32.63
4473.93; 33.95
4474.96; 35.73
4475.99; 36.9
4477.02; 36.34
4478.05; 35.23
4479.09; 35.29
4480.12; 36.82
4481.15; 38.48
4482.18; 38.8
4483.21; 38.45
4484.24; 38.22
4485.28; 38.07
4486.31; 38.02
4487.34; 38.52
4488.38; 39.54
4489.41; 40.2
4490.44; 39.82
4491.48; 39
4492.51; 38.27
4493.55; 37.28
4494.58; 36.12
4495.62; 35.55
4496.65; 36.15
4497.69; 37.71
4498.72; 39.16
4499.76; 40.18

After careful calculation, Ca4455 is 2.7 AA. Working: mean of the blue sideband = 39.2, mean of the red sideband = 38.1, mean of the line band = 34.2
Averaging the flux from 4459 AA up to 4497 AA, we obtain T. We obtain 36.3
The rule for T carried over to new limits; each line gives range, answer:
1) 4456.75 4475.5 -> 34.3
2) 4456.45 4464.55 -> 34.3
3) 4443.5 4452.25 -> 39.4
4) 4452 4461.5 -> 33.7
